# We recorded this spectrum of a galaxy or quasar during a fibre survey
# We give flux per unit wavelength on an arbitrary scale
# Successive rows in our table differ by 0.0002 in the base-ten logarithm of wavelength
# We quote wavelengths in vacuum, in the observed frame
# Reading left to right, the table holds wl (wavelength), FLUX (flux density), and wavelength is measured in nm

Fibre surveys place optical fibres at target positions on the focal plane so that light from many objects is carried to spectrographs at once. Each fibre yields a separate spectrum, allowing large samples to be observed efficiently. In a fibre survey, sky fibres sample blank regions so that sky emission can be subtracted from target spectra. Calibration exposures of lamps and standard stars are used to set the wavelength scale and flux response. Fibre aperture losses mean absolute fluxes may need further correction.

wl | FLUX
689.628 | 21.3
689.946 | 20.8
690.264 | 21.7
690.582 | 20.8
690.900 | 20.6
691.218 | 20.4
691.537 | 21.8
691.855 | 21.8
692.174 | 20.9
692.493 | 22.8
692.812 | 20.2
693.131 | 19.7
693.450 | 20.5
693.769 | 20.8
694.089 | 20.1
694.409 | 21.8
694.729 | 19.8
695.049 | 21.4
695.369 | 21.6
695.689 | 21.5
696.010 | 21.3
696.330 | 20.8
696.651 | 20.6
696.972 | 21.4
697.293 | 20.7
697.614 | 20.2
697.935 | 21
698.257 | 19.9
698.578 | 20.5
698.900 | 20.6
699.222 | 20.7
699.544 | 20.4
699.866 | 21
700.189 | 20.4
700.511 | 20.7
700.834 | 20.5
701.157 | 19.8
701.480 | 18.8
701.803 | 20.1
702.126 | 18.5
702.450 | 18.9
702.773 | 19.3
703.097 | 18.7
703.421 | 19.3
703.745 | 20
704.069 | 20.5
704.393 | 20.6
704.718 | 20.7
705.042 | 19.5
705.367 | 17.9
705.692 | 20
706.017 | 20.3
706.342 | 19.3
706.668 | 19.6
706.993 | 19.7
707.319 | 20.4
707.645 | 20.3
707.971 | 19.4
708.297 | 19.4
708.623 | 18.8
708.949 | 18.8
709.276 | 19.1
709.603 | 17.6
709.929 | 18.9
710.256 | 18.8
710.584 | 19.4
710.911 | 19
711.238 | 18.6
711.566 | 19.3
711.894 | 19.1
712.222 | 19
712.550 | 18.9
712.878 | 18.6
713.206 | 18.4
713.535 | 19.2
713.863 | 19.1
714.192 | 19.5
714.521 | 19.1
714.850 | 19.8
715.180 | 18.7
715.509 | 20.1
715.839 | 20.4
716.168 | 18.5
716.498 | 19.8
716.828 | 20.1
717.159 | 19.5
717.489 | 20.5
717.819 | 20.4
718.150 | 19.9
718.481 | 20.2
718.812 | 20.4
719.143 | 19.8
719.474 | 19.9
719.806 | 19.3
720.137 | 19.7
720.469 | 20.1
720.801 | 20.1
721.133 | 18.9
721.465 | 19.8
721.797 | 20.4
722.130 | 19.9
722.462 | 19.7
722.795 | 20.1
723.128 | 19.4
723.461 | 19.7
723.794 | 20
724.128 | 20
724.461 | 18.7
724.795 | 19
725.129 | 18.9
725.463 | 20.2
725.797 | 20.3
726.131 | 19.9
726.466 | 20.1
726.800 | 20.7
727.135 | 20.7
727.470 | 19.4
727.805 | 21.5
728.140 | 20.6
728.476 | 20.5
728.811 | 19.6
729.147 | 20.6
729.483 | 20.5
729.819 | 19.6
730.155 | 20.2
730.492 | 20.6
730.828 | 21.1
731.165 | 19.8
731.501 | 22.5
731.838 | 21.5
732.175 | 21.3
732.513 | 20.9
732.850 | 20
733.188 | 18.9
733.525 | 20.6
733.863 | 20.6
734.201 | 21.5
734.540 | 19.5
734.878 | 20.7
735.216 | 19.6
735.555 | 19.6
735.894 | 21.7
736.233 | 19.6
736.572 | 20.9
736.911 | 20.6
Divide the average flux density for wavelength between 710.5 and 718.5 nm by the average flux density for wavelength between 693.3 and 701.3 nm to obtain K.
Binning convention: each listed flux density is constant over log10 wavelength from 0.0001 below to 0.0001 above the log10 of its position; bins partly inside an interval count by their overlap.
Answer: 0.9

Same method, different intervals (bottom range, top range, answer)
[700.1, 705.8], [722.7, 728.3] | 1.01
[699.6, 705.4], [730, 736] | 1.04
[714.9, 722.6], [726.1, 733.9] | 1.03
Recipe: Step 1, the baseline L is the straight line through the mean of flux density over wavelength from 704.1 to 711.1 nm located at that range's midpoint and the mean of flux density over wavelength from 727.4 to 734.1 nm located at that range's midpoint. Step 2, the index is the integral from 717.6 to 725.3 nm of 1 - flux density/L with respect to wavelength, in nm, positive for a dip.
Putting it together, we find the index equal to 0.13 nm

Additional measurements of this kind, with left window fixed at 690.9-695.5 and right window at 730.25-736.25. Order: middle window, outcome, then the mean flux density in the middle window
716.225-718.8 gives 0.09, 20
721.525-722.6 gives 0.04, 20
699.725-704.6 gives 0.25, 19.8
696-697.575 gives 0.00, 20.9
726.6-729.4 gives 0.02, 20.4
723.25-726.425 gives 0.15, 19.6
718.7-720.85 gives 0.09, 19.9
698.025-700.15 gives 0.04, 20.5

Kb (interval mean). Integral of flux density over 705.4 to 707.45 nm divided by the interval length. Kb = 19.7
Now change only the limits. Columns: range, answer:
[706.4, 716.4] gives 19.2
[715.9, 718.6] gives 19.9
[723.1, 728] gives 19.9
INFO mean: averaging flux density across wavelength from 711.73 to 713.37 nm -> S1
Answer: 18.8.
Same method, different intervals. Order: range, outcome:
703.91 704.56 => 20.5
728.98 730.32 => 20.2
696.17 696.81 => 20.7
